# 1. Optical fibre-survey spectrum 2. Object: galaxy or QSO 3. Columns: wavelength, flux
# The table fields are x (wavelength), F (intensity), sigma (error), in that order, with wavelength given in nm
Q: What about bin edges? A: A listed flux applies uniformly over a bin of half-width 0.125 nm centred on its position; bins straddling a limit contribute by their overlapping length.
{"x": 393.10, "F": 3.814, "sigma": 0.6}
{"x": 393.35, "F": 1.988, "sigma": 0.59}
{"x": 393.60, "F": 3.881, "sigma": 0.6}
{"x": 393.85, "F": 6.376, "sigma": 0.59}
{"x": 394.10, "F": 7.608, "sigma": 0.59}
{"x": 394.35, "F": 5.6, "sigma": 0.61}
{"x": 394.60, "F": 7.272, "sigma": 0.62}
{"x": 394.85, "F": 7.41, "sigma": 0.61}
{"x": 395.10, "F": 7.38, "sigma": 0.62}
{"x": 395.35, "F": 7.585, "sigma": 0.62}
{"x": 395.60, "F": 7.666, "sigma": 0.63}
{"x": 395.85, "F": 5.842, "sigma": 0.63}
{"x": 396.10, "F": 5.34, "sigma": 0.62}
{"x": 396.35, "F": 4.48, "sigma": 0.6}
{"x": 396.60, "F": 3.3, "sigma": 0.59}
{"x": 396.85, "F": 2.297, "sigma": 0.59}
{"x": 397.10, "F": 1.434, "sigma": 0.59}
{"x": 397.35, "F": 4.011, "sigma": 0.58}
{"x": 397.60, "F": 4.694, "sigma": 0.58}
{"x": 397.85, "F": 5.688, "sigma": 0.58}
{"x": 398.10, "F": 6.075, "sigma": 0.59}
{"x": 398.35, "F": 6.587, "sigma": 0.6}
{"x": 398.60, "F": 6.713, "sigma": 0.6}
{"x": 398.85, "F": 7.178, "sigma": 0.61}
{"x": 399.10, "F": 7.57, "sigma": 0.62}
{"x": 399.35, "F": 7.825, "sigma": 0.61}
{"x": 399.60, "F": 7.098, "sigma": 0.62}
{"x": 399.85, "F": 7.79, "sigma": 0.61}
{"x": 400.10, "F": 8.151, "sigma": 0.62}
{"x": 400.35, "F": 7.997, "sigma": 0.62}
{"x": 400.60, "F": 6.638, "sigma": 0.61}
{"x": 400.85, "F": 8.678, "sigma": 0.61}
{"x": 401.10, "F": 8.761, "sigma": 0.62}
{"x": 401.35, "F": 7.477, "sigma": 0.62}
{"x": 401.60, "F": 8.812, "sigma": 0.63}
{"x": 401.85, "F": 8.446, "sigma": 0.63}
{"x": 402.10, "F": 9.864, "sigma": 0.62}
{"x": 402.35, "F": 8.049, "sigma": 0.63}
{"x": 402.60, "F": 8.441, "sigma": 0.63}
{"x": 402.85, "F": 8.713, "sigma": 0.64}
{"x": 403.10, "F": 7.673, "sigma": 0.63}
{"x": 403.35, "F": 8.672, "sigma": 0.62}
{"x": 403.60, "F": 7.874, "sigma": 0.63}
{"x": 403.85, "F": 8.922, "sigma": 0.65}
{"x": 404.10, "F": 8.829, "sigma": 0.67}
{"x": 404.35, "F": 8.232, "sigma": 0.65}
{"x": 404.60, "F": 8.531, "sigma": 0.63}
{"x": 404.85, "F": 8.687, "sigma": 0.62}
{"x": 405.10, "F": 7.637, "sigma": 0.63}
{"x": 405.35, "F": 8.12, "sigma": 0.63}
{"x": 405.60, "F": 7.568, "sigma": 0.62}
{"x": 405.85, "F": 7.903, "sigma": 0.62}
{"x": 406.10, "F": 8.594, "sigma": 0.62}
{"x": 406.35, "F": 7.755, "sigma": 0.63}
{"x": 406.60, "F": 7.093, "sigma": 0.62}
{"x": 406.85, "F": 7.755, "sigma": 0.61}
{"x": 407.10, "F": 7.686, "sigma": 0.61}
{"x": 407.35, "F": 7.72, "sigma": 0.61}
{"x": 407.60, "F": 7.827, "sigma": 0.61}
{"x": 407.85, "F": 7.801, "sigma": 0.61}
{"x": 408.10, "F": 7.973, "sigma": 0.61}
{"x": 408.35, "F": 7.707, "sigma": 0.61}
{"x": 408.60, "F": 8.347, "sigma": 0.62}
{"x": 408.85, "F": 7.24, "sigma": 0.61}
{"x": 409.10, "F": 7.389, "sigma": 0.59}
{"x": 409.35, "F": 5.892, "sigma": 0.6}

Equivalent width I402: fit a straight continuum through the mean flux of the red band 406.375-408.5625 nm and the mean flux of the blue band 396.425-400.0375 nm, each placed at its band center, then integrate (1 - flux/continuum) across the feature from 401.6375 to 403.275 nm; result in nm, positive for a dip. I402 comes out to -0.49 nm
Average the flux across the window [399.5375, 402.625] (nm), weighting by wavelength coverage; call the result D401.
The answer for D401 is 8.18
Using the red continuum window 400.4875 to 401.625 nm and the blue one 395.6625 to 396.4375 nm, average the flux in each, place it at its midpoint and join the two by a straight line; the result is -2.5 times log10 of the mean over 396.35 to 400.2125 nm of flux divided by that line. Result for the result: 0.18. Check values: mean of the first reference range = 5.45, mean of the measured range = 5.71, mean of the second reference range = 8.02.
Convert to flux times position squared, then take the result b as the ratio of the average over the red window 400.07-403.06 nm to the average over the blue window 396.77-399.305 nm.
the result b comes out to 1.6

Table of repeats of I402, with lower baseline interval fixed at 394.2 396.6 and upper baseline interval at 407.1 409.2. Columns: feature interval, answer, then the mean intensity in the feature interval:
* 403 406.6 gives -0.39 nm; 8.18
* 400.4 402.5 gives -0.39 nm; 8.33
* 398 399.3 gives -0.04 nm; 6.9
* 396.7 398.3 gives 0.60 nm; 4.14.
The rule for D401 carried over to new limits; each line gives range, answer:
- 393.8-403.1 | 6.79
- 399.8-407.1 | 8.19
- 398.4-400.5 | 7.5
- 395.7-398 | 4.18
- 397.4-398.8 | 5.91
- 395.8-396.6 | 4.86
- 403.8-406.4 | 8.25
